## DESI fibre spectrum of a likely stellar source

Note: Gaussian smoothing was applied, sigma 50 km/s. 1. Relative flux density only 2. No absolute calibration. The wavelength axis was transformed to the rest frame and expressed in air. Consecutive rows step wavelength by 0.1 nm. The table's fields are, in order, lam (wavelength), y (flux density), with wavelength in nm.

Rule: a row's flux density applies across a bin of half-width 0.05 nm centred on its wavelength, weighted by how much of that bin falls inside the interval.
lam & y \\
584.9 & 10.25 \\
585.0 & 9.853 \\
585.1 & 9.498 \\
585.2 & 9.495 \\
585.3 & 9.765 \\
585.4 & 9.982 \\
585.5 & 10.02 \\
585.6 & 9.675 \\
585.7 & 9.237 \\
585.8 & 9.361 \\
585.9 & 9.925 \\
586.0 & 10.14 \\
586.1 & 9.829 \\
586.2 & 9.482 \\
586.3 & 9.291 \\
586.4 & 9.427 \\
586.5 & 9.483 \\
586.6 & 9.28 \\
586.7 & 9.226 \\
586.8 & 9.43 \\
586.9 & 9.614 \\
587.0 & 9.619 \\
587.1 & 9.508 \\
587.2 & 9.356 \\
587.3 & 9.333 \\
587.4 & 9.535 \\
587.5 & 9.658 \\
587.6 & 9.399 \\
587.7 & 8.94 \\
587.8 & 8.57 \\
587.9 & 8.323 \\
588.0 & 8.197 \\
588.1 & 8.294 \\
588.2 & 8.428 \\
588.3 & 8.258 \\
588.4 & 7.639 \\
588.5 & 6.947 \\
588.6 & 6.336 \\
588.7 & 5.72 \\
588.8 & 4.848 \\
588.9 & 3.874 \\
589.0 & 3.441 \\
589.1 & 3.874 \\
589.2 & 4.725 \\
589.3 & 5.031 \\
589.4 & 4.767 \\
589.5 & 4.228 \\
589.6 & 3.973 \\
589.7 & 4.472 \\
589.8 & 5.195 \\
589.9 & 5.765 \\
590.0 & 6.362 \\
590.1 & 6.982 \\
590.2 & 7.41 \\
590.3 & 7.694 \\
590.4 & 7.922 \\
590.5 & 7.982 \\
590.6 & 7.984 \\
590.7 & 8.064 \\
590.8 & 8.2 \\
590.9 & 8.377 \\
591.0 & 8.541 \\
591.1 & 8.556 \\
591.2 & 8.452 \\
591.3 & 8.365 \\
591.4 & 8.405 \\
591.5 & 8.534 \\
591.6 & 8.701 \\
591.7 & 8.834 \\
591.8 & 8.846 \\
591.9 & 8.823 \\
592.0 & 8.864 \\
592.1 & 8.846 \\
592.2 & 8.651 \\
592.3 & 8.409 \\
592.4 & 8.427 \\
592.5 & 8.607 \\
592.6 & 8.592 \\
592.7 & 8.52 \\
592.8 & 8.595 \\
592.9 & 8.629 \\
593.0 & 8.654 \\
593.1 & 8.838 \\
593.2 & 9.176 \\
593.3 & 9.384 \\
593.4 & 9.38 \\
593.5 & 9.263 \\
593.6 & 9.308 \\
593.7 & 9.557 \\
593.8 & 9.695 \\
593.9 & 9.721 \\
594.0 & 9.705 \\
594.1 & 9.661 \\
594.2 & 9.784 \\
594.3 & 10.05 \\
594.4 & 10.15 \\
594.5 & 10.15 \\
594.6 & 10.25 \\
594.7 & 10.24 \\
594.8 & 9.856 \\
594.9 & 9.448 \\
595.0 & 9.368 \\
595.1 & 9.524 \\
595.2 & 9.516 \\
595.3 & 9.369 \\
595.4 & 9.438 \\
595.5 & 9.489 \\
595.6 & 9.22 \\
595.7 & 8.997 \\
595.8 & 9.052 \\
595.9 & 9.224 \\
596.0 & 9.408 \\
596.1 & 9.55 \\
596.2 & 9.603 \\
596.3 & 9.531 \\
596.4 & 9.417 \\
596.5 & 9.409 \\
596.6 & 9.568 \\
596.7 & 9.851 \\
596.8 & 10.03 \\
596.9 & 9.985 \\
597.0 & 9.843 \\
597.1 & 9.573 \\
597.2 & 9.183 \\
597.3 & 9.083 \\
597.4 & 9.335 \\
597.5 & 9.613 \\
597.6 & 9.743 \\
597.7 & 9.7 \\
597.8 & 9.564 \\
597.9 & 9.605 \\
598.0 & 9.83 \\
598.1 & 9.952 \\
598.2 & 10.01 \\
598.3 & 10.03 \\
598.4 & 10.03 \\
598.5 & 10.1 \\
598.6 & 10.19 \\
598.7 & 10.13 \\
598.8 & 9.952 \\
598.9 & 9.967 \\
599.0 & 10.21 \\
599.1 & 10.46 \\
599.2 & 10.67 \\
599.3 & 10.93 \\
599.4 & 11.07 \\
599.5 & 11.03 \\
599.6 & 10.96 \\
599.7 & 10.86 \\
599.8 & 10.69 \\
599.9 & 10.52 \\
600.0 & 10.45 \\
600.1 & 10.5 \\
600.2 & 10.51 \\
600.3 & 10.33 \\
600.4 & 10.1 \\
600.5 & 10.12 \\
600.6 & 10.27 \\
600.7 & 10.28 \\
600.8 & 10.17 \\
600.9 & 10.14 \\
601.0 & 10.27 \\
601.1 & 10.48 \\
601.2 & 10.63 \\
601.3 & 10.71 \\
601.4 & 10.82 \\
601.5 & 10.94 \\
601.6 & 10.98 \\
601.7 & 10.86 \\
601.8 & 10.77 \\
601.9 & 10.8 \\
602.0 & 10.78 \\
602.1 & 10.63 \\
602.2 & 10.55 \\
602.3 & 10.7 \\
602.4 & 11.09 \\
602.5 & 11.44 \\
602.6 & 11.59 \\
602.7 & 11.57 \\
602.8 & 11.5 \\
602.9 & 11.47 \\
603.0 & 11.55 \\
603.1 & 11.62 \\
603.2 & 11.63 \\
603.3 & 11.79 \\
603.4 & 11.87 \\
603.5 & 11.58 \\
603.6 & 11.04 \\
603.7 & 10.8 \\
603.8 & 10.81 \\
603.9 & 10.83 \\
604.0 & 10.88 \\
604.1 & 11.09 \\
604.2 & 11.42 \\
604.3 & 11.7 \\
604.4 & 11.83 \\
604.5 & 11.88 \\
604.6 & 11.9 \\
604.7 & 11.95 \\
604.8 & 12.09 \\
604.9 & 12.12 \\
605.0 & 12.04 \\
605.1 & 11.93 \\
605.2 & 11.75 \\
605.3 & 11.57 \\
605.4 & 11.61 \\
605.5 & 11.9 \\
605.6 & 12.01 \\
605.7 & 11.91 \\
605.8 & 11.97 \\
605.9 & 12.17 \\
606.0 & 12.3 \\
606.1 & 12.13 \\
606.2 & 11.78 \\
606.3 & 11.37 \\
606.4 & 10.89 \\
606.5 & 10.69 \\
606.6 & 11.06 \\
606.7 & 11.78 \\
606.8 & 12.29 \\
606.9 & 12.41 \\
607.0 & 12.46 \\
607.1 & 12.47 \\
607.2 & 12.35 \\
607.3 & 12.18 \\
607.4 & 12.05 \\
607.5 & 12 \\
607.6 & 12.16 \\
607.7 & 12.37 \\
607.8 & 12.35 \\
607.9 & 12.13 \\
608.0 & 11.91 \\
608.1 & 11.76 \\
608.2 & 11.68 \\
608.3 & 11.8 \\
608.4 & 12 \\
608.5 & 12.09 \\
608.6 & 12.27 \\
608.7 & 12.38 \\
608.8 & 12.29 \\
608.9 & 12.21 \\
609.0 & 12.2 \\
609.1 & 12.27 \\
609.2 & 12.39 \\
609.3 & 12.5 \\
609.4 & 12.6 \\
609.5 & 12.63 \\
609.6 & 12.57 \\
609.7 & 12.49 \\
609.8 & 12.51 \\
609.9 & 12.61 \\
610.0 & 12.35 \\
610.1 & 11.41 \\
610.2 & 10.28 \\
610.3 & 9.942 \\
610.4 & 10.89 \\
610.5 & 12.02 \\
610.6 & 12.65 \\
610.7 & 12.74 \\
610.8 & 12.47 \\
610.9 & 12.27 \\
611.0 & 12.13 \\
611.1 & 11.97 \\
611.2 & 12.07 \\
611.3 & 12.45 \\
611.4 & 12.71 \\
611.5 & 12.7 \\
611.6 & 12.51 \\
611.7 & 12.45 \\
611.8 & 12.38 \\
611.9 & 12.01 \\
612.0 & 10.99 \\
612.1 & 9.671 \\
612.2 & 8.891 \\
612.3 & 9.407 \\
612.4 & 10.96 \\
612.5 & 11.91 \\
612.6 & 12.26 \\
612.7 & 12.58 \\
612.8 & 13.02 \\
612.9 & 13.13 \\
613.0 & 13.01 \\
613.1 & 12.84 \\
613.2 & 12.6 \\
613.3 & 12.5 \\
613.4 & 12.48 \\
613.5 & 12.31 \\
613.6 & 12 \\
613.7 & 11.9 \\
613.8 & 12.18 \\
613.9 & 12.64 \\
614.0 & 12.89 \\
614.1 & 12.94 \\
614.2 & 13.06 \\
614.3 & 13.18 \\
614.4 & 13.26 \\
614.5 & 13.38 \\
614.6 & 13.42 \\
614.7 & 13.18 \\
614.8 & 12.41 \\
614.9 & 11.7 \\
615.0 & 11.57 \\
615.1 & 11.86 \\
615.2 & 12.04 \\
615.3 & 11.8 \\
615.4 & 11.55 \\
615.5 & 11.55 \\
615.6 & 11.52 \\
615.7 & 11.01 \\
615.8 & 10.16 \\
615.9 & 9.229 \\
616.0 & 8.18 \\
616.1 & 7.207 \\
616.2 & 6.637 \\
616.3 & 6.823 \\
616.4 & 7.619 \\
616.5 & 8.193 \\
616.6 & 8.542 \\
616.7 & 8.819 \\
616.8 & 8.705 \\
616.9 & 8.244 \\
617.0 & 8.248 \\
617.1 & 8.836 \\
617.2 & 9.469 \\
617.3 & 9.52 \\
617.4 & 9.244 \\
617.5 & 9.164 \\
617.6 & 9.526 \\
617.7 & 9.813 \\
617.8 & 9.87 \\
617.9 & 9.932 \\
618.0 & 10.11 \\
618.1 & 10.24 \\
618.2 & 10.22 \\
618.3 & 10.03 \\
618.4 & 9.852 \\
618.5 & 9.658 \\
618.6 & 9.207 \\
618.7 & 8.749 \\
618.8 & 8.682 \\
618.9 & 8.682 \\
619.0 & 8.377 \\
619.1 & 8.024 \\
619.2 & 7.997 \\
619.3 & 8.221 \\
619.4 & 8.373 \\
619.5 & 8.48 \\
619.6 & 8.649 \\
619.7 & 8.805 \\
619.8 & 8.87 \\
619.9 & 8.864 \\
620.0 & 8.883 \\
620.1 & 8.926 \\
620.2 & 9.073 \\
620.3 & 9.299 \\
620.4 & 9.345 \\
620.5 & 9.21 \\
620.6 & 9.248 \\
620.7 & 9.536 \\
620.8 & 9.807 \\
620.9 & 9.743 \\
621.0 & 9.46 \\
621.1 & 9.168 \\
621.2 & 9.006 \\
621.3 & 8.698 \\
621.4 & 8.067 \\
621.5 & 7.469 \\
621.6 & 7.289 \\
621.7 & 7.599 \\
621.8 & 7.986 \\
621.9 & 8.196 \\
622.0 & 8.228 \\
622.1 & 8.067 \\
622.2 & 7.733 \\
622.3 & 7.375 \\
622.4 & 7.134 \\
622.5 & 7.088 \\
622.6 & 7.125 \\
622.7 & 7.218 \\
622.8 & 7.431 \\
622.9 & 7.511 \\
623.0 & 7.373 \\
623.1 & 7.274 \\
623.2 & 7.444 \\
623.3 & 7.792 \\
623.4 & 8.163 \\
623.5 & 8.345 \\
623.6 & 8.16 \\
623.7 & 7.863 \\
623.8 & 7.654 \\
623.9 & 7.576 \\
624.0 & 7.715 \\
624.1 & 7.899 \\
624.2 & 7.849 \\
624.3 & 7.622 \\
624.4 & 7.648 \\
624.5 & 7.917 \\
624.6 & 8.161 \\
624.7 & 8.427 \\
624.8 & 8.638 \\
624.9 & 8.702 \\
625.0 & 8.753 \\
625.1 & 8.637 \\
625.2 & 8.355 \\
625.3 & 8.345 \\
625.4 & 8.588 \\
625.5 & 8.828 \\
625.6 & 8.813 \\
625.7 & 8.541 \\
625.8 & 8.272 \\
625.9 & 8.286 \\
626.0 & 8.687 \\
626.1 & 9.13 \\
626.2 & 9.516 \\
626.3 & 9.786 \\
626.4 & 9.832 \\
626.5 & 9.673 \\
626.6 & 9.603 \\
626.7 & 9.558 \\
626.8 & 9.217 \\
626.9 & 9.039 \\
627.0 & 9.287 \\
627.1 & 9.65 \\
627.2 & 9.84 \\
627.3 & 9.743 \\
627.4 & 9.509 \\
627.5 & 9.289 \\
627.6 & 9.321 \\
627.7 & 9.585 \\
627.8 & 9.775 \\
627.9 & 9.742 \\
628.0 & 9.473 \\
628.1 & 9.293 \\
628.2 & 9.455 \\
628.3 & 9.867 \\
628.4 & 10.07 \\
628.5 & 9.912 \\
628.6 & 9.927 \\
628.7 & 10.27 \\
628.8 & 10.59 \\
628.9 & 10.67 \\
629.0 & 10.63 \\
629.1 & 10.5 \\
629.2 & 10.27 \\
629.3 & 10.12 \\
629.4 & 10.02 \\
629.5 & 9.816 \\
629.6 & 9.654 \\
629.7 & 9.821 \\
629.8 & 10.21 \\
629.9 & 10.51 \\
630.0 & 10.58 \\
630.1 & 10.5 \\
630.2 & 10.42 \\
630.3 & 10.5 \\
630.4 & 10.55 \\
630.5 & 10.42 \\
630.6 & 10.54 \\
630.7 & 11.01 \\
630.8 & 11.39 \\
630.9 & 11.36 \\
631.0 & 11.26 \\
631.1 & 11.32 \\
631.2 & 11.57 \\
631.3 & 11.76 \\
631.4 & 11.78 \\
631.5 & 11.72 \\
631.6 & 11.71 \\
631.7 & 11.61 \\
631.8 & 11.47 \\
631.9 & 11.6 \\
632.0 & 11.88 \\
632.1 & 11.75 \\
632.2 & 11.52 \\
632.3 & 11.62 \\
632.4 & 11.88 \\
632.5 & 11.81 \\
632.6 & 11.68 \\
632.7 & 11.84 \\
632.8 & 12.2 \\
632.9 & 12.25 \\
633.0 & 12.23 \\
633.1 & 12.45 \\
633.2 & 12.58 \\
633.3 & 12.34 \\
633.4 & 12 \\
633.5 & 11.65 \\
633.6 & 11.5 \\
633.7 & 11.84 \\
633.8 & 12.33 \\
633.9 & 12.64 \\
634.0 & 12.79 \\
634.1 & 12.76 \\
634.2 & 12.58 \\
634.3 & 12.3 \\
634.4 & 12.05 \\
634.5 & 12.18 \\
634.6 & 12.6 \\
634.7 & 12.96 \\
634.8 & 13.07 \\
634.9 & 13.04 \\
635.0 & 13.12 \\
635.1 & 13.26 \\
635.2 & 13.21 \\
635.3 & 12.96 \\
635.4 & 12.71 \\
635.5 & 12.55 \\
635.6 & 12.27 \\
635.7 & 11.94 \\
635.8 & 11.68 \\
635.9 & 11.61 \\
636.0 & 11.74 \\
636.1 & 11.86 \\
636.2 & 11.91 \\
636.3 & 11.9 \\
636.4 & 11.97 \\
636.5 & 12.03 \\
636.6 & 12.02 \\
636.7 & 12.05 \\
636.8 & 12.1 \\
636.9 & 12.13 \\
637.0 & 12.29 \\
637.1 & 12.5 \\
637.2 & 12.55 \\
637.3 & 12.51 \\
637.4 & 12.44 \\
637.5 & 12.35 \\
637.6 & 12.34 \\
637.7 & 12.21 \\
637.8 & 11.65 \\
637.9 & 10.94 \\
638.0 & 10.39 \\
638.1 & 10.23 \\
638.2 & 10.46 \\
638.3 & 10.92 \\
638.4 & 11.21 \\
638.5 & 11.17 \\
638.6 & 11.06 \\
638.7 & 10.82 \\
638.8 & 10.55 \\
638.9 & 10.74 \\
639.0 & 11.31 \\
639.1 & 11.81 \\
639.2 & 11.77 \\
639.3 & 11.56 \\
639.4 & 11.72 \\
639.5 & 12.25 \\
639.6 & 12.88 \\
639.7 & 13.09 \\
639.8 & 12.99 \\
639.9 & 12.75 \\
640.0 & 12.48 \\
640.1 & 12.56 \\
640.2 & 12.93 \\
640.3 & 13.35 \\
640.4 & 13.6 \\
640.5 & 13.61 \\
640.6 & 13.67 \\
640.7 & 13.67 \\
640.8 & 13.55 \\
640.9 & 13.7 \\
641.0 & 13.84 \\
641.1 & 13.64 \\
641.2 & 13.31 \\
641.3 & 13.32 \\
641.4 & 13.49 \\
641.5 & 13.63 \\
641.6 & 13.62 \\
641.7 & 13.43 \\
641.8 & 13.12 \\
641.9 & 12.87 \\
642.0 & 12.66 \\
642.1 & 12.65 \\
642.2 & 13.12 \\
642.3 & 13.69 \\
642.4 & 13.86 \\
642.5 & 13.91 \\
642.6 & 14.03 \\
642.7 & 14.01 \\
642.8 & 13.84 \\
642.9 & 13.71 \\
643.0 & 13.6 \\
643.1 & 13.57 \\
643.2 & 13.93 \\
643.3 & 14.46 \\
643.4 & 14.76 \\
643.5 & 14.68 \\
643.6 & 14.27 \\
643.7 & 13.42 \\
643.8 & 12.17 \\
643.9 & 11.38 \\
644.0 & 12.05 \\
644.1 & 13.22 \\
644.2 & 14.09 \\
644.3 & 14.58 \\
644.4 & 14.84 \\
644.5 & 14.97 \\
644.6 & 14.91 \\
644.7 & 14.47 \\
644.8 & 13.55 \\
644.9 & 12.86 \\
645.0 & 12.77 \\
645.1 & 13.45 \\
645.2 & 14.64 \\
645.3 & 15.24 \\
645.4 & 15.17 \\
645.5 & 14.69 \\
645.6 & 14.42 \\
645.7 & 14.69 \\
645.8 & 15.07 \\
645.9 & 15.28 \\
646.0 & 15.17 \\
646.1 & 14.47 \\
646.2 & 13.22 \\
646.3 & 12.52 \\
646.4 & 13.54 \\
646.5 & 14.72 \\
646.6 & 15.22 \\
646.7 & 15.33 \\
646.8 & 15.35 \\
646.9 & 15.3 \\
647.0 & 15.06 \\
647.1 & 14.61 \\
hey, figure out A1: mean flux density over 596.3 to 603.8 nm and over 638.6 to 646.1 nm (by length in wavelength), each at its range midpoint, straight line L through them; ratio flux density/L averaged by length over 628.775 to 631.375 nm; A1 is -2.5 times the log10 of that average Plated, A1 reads 0.18 mag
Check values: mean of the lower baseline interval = 10.5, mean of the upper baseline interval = 13.4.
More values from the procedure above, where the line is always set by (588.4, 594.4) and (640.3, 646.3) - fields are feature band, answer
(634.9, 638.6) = 0.092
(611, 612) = -0.214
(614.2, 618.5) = 0.048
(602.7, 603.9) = -0.243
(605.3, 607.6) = -0.246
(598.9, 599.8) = -0.233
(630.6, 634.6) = 0.059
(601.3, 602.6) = -0.211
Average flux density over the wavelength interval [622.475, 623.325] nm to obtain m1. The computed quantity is 7.36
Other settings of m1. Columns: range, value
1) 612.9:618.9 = 10.6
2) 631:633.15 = 11.8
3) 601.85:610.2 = 11.8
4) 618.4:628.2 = 8.6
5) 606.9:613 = 12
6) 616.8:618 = 9.27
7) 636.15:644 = 12.6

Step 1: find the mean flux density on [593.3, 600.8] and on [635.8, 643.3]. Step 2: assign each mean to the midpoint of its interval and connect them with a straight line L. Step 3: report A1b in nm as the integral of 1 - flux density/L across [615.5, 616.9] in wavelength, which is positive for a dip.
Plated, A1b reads 0.29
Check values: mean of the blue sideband 9.88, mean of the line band 8.75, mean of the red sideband 12.5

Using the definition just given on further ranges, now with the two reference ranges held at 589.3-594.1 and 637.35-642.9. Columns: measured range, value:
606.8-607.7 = -0.26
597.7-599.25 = -0.24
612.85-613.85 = -0.24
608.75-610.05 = -0.36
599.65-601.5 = -0.32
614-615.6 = -0.35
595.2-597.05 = -0.22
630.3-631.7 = 0.06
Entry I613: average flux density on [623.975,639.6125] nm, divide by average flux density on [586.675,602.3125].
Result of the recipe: 1.2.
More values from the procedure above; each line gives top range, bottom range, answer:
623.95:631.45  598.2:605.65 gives 0.88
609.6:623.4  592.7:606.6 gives 0.97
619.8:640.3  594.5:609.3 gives 0.95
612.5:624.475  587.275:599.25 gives 1.11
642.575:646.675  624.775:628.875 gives 1.51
